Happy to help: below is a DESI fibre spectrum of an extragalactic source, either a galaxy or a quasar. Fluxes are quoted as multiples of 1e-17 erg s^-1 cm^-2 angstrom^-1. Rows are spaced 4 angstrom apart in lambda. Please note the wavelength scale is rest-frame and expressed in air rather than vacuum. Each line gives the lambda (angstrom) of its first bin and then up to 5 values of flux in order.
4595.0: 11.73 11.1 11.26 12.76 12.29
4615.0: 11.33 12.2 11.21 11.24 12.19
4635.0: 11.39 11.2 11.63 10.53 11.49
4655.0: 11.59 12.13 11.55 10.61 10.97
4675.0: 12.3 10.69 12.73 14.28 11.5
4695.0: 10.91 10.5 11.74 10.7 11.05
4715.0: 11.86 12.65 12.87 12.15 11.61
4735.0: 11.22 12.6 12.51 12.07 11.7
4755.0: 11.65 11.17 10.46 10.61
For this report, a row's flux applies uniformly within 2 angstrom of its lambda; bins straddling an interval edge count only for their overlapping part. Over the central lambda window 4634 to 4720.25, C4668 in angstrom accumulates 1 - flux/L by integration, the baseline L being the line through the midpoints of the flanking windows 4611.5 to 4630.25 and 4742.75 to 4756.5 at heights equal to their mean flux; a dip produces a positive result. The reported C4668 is 1.5 angstrom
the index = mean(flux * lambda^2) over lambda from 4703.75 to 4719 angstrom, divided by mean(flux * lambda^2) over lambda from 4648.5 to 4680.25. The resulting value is 1.0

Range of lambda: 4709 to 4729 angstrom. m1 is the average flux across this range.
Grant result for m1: 12.1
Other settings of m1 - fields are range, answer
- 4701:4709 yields 11.2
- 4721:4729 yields 12.5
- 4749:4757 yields 11.7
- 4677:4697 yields 12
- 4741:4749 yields 12.3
